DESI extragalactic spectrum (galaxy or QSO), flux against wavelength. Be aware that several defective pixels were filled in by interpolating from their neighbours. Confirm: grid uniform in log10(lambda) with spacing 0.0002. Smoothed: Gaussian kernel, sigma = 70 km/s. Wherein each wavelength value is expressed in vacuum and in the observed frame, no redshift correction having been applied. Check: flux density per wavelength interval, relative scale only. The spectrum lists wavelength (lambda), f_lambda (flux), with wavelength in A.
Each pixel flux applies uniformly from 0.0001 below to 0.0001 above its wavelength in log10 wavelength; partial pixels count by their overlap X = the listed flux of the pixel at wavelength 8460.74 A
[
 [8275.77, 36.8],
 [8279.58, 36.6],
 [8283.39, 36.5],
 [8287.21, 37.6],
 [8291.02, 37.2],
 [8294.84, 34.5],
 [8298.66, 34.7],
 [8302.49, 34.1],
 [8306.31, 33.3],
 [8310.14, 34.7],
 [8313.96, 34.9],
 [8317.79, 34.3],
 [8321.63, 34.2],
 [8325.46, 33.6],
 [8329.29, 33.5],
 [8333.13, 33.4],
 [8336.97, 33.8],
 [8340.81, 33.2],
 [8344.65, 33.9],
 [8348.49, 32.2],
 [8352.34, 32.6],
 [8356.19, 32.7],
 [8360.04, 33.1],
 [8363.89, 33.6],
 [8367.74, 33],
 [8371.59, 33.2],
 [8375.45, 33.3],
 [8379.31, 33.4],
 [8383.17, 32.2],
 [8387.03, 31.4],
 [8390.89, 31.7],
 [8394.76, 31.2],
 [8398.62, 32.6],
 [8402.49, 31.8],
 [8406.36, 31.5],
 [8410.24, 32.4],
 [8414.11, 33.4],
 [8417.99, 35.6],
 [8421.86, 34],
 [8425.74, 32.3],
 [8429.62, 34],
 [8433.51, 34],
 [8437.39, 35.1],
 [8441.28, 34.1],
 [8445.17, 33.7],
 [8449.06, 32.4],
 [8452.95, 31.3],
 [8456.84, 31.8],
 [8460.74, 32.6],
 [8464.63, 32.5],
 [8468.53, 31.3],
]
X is 32.6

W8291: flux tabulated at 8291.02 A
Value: 37.2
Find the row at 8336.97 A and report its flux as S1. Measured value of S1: 33.8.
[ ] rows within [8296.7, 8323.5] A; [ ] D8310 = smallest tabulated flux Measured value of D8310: 33.3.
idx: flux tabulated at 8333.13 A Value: 33.4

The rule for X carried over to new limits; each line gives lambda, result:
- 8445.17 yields 33.7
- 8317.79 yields 34.3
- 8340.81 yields 33.2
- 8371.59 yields 33.2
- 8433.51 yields 34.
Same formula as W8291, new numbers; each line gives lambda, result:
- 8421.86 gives 34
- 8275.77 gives 36.8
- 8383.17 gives 32.2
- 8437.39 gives 35.1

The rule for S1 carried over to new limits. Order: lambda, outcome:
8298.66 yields 34.7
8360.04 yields 33.1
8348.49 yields 32.2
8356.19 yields 32.7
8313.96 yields 34.9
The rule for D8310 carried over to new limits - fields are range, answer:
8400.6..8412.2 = 31.5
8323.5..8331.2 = 33.5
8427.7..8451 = 32.4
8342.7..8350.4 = 32.2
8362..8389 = 31.4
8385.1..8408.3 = 31.2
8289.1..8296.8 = 34.5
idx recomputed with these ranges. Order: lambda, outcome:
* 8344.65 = 33.9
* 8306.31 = 33.3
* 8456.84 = 31.8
